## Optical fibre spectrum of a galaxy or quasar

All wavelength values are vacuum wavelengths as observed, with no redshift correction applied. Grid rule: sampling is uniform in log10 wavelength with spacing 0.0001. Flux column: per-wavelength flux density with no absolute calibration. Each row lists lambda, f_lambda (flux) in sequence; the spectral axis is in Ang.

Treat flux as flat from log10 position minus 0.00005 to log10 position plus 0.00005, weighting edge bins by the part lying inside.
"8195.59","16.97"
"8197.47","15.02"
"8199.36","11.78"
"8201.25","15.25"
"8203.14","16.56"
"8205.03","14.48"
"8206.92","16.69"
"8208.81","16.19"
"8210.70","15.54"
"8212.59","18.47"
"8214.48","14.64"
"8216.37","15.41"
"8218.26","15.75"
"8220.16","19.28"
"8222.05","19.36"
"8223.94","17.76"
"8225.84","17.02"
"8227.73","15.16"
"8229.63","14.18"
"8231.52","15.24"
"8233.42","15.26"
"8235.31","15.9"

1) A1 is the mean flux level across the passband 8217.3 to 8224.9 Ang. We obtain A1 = 18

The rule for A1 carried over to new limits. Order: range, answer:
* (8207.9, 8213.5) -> 16.7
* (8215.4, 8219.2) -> 15.6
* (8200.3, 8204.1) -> 15.9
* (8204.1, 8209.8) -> 15.8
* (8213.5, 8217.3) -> 15.1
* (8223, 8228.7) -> 16.6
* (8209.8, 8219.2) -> 16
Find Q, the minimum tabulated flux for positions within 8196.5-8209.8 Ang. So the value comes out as 11.78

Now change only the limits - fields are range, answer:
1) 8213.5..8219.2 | 14.64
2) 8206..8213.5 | 15.54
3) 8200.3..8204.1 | 15.25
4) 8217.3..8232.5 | 14.18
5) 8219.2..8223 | 19.28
